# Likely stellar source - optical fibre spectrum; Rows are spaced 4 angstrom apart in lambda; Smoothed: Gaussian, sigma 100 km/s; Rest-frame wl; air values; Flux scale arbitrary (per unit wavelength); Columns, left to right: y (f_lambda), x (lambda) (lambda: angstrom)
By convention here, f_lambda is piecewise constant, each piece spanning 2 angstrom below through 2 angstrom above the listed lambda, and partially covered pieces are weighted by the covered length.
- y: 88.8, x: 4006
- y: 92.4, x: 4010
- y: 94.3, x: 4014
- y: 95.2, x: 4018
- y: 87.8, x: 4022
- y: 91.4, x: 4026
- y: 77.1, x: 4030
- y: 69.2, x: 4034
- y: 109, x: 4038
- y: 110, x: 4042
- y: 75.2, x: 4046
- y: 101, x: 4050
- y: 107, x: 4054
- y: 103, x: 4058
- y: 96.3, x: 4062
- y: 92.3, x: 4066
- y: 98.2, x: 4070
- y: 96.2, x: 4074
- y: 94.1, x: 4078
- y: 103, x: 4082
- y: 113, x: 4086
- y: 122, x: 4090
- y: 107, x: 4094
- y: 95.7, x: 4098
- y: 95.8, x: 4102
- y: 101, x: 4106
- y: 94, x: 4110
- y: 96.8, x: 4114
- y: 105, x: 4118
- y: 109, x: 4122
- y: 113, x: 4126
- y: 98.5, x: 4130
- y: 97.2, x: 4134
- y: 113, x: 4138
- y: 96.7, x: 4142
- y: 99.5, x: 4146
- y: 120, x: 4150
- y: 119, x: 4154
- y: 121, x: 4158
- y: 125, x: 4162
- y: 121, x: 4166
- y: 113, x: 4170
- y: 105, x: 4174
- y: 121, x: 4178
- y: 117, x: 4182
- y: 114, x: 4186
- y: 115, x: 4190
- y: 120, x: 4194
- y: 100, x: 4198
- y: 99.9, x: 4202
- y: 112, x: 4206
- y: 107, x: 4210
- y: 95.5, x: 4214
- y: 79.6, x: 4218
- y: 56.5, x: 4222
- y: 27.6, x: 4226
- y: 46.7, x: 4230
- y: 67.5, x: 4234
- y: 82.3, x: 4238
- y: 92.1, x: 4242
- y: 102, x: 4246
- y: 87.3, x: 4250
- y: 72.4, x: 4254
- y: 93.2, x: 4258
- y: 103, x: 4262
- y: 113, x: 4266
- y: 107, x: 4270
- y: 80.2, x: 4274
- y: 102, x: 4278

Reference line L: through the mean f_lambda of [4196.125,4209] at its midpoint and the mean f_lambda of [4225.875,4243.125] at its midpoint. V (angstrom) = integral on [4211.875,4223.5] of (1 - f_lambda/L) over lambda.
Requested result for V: 1.09 angstrom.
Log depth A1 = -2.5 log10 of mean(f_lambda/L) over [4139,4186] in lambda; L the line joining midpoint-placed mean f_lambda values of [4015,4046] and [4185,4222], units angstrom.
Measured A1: -0.154 mag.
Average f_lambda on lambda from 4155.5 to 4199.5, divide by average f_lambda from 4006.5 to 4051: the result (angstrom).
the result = 1.28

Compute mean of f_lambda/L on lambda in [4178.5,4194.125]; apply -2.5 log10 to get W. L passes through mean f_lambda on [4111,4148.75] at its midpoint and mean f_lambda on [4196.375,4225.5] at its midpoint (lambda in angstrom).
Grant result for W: -0.24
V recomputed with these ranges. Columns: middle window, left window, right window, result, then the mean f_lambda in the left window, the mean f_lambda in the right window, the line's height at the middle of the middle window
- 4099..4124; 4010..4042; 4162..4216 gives 0.4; 90.7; 111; 101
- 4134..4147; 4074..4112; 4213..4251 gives -1.4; 102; 72.8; 92.3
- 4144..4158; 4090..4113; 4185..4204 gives -1.1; 101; 110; 105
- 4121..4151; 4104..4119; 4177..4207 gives -0.7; 98.8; 112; 103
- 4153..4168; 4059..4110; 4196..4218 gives -3.1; 101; 101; 101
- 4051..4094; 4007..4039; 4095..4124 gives -3.4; 88.9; 99.9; 95.2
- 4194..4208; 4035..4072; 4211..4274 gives -3.4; 98.3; 82.1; 85.6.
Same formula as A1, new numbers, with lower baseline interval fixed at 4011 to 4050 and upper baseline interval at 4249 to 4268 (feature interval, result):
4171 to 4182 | -0.220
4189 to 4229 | 0.044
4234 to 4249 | 0.064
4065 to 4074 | -0.054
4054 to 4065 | -0.106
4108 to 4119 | -0.071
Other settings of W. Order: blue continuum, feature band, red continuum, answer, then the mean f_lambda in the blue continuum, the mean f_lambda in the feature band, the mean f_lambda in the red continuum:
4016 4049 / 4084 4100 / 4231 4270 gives -0.215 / 89.7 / 109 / 90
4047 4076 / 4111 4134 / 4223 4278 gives -0.111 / 98.3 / 103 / 82.9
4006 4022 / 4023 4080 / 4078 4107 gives 0.048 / 92.5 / 94.2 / 105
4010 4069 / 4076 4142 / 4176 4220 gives -0.041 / 93.5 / 103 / 107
